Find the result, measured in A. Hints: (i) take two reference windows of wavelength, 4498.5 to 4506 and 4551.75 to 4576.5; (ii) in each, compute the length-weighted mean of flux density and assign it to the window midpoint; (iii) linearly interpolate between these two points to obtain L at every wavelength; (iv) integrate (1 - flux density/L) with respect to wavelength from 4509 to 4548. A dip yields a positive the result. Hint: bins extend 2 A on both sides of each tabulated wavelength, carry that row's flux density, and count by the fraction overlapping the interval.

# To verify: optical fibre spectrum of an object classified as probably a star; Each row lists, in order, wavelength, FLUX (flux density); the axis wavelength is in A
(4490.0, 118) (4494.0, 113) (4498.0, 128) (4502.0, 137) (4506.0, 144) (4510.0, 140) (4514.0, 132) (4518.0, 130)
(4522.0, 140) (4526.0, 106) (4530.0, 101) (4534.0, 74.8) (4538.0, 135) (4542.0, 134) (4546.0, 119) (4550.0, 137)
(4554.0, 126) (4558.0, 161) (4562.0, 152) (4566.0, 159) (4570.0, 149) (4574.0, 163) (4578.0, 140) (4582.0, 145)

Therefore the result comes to 6.1 A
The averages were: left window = 137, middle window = 121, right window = 151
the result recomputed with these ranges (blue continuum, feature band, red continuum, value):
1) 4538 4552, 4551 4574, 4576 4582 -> -2.3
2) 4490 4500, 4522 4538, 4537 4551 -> 2.8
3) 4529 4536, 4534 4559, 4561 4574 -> -3.6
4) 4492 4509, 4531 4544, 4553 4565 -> 2.7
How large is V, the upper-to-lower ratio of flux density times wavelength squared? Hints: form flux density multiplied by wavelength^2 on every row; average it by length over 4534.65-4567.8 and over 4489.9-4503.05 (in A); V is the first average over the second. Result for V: 1.14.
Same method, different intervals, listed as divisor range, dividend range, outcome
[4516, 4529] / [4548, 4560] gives 1.16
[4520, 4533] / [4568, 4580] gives 1.37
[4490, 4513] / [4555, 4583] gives 1.19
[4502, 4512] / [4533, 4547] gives 0.85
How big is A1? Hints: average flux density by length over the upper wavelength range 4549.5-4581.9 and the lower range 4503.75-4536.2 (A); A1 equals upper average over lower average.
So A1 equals 1.23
